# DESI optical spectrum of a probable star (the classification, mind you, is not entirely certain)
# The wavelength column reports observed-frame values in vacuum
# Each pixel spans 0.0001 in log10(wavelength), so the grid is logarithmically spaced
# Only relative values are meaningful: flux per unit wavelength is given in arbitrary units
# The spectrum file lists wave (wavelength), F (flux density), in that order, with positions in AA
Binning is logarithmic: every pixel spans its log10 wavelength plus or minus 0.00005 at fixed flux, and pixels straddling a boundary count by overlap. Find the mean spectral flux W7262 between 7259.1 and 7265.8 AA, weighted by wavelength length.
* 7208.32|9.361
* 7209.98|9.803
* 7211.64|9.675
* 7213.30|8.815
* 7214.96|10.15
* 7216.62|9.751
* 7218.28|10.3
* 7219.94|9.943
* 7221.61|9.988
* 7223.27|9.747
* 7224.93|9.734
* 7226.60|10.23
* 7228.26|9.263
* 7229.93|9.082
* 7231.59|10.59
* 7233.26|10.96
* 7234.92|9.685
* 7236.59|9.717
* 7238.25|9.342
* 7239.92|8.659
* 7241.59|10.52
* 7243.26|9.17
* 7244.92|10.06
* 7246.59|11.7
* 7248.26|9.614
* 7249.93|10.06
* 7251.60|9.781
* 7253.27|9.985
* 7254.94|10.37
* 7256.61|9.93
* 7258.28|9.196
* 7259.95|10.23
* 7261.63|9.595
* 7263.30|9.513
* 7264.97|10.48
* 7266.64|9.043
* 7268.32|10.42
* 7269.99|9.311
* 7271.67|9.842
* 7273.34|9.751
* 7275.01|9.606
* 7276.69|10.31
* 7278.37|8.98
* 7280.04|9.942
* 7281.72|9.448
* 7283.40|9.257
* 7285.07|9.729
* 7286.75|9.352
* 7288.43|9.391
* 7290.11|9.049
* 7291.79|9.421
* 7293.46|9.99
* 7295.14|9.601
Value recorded 9.95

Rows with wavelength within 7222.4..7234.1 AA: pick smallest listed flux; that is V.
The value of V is 9.082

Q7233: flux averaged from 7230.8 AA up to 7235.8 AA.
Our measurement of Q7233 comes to 10.4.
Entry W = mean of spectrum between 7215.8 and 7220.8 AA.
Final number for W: 9.99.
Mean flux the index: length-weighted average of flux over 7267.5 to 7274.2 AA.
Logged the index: 9.84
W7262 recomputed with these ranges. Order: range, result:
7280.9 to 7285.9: 9.49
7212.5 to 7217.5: 9.59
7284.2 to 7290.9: 9.38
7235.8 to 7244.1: 9.49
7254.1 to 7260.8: 9.92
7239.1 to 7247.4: 10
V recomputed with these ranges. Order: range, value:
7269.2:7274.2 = 9.311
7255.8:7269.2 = 9.043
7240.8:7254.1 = 9.17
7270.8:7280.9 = 8.98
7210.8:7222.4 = 8.815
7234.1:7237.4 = 9.685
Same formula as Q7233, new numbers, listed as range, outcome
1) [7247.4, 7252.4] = 9.82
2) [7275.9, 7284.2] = 9.58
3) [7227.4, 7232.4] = 9.65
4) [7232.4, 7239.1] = 9.93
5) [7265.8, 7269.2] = 9.73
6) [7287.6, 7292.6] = 9.28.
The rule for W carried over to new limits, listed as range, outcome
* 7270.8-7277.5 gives 9.87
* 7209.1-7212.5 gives 9.73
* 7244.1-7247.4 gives 10.9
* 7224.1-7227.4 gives 9.97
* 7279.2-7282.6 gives 9.69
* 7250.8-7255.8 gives 10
